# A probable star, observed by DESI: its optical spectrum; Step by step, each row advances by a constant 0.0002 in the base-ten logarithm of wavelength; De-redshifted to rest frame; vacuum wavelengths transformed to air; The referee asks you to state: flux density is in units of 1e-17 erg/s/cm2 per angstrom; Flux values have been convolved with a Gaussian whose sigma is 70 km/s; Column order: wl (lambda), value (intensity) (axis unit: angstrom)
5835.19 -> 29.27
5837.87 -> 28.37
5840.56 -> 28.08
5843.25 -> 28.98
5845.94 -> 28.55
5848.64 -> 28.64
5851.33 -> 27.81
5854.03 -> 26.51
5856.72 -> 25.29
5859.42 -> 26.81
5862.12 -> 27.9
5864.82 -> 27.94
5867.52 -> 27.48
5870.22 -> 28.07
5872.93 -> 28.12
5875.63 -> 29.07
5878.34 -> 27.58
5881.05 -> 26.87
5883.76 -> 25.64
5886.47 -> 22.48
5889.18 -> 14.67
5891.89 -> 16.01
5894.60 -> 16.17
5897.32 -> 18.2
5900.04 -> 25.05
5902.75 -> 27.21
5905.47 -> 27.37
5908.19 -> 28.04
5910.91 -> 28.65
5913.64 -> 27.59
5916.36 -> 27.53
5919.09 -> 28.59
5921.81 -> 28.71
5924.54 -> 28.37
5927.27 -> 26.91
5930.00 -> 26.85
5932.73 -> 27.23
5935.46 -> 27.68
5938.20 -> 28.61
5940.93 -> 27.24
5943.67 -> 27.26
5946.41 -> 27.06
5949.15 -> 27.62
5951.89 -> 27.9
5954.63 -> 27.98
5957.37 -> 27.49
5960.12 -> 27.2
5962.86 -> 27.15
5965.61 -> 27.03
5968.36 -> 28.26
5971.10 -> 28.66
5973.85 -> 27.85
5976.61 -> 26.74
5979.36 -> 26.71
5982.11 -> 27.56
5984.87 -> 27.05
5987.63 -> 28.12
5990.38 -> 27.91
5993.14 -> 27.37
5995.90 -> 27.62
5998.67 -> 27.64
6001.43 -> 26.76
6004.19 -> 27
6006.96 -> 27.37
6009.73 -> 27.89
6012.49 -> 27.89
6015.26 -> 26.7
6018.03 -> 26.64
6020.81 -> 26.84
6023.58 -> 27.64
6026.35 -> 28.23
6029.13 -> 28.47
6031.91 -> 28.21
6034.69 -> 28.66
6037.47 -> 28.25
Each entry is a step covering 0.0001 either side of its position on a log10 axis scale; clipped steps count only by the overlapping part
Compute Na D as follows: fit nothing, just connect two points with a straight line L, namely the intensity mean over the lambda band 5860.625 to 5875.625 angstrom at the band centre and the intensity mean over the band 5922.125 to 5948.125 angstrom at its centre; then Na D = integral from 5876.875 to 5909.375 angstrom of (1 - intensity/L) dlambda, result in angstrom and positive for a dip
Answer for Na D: 5.7 angstrom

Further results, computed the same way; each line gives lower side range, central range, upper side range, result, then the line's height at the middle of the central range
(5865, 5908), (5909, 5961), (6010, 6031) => -4.7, 25.4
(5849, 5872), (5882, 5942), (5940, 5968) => 4.7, 27.4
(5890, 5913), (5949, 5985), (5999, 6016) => -2.5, 25.8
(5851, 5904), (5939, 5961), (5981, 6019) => -1.0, 26.3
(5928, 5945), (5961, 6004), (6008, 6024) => -0.2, 27.3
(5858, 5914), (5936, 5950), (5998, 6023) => -0.8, 26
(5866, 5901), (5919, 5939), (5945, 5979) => -1.5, 25.8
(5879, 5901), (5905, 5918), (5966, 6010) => -3.3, 22.2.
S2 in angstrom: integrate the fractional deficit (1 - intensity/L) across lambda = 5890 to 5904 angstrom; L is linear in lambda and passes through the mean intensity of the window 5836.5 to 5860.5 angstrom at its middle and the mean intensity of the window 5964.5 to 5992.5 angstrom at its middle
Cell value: 3.7 angstrom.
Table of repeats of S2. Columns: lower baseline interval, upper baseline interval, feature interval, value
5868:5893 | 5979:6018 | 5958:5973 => -0.6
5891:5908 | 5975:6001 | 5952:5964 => -0.9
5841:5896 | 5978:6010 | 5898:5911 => -0.3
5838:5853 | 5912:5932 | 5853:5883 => 0.8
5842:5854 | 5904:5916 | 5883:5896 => 4.3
